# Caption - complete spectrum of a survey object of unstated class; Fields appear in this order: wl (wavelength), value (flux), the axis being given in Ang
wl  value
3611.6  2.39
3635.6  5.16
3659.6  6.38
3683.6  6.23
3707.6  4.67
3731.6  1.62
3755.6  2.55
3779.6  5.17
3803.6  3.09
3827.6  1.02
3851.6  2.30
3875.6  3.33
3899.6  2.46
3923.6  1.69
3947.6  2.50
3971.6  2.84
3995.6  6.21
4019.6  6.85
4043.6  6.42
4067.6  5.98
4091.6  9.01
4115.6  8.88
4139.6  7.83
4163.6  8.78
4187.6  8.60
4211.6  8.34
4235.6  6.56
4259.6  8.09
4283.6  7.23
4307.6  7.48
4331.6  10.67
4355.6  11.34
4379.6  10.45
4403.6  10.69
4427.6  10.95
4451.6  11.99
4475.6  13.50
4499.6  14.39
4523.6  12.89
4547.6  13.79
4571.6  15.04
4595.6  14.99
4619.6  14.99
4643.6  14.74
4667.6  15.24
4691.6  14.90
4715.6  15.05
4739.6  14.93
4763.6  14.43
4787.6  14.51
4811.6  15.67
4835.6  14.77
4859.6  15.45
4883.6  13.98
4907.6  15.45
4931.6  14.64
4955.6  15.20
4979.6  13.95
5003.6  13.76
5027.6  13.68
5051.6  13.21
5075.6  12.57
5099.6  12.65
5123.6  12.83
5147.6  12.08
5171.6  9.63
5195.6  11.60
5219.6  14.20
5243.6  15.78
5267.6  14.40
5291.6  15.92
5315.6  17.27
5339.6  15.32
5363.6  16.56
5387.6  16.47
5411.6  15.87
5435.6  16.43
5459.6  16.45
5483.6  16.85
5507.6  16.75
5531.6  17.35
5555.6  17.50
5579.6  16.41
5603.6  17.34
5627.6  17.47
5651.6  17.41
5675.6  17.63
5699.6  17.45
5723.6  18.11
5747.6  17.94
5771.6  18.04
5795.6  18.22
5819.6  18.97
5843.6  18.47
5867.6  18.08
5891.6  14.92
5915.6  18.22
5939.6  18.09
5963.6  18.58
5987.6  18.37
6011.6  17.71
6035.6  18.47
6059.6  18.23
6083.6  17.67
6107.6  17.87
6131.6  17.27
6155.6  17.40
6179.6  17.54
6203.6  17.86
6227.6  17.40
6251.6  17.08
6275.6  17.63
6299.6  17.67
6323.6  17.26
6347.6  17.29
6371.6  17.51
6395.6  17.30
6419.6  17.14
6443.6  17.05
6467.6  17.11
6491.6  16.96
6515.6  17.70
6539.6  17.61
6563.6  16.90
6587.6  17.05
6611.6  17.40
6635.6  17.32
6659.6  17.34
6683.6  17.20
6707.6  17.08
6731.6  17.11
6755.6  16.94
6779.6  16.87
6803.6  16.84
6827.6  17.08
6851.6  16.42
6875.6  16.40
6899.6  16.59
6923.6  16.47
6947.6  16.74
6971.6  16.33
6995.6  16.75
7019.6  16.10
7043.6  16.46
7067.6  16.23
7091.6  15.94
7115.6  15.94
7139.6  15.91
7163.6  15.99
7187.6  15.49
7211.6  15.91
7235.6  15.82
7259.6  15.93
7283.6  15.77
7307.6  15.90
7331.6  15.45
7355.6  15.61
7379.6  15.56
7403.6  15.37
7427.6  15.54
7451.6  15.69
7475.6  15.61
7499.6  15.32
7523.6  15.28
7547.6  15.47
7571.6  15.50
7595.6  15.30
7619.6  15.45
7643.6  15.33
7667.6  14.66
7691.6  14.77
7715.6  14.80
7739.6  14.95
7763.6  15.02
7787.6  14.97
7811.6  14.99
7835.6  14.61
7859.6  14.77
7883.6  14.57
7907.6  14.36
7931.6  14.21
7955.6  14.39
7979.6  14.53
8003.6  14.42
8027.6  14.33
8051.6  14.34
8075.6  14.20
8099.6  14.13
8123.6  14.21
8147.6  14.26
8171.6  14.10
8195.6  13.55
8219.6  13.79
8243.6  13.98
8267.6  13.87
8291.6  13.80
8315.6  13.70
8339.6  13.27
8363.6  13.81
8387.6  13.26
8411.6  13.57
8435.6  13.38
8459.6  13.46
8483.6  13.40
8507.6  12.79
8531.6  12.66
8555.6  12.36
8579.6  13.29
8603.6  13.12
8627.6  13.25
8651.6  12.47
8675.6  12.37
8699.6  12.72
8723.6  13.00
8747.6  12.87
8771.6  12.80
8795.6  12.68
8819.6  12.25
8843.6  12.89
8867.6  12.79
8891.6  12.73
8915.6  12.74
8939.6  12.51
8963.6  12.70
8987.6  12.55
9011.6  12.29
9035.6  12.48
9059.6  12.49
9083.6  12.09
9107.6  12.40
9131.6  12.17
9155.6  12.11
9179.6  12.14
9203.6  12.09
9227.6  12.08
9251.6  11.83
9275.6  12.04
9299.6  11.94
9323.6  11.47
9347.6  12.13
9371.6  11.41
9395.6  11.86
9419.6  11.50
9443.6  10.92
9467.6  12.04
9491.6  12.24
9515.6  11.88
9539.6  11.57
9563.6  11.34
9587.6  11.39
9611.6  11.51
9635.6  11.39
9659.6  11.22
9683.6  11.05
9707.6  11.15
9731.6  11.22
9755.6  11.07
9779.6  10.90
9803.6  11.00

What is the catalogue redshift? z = 0.000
